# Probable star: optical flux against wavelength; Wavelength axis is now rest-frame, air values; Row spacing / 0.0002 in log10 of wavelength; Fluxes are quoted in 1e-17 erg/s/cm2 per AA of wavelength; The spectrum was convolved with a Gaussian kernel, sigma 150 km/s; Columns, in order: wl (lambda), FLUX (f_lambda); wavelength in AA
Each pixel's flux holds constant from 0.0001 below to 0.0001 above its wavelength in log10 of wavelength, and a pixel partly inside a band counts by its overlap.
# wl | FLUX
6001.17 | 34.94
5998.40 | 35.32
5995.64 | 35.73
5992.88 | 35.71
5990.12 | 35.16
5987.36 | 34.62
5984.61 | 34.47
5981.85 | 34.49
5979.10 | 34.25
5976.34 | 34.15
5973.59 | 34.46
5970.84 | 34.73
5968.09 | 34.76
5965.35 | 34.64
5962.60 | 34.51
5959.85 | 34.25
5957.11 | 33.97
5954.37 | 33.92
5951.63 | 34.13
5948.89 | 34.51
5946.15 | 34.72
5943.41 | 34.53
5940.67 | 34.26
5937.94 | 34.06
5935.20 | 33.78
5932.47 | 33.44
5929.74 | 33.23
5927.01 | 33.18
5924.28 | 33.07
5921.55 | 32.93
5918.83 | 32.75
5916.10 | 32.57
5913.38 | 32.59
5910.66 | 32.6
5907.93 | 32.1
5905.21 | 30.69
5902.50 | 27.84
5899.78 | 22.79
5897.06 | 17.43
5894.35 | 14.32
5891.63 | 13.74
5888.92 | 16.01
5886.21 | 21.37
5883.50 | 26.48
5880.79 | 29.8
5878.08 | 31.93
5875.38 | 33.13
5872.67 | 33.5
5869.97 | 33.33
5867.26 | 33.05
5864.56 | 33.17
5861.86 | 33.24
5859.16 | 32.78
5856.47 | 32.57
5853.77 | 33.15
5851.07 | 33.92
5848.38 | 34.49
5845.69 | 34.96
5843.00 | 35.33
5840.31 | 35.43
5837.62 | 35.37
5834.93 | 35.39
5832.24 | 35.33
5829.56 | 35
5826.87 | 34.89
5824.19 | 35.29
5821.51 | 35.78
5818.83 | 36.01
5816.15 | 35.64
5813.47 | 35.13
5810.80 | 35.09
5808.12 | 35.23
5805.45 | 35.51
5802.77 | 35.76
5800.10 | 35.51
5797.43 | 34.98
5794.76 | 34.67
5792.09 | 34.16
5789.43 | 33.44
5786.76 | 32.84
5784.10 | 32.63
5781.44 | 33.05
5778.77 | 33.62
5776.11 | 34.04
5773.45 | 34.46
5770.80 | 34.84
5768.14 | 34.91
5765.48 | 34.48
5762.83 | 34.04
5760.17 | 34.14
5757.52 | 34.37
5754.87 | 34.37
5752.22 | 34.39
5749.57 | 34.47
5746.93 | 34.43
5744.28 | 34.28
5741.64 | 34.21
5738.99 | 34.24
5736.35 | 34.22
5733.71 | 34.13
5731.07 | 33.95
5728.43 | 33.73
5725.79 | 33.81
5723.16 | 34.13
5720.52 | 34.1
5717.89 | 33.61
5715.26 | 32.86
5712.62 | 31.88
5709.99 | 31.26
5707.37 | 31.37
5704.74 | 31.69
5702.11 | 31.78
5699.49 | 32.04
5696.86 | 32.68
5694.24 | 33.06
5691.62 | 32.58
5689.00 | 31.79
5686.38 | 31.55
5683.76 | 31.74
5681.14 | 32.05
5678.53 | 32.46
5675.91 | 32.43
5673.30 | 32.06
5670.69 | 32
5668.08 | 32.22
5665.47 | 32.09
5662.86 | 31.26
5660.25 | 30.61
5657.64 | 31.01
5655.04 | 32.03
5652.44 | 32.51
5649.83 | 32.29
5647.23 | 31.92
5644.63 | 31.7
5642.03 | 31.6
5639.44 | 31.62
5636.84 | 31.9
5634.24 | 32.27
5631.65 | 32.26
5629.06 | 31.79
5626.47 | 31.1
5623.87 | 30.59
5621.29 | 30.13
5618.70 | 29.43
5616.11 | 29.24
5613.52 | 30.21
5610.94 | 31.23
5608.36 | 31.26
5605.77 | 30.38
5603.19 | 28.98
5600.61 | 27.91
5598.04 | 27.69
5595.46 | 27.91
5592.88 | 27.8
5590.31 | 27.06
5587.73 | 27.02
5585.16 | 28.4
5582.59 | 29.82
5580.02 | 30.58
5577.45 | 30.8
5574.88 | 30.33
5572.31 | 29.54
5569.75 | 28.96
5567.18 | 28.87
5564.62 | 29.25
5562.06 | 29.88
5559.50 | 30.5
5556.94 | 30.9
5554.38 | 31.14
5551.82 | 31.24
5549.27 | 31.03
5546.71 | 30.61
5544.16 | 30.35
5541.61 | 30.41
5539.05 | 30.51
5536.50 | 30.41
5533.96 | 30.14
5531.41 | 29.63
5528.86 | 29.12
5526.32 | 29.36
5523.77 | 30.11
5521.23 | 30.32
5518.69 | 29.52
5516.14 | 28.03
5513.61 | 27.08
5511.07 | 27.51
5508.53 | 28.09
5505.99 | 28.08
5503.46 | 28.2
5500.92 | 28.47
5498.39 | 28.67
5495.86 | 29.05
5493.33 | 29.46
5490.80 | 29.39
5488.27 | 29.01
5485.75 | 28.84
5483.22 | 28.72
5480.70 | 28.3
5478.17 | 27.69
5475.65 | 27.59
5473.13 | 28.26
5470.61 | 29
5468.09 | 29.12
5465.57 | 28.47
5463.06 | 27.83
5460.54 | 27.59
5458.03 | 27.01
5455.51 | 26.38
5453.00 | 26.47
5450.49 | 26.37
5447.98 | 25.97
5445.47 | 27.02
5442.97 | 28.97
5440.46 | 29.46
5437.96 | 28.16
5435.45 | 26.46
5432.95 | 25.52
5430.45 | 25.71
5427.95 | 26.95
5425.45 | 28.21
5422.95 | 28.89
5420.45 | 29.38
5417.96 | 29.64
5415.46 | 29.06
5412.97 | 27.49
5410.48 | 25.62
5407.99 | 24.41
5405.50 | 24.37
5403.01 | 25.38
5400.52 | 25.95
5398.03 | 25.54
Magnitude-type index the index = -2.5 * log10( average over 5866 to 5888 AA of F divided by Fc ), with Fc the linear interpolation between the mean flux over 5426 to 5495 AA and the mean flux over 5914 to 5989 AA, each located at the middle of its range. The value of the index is 0.10 mag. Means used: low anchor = 27.8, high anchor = 34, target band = 30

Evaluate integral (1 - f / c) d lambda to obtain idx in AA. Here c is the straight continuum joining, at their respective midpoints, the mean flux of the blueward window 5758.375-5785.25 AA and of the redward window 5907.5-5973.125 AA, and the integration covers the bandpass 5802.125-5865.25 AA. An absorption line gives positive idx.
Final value -1.6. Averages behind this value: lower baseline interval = 34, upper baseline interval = 33.8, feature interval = 34.8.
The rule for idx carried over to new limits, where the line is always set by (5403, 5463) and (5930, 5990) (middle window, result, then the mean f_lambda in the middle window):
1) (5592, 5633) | -0.41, 29.9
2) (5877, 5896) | 6.60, 21.7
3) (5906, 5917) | 0.42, 32.4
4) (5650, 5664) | -0.63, 31.5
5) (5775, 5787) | -0.52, 33.3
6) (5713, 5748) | -3.05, 33.9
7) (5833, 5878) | -1.36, 33.9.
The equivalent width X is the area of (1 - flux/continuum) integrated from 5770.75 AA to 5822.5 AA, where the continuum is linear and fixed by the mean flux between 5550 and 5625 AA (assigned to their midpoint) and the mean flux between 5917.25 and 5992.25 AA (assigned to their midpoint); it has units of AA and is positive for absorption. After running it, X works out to -3.93 AA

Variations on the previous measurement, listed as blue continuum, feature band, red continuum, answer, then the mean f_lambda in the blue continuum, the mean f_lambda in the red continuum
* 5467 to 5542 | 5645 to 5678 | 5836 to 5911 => -3.1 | 28.9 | 29.4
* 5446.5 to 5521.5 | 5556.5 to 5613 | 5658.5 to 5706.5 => 1.4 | 28.1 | 32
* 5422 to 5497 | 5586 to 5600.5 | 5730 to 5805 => 1.5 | 27.9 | 34.3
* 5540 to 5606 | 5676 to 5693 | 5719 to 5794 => 0.1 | 29.5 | 34.1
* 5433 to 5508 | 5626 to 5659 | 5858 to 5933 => -4.0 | 28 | 29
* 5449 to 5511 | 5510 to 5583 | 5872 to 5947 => -4.0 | 28.1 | 29.2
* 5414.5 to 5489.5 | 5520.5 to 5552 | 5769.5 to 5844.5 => -0.7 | 27.9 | 34.8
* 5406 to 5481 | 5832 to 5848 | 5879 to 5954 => -3.4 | 27.5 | 29.3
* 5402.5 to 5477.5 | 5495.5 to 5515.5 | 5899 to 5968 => 0.0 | 27.4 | 33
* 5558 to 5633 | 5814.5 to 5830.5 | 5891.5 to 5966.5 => -2.5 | 29.6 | 31.2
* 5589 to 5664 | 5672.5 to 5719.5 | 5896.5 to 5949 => -2.0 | 30.5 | 31.8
